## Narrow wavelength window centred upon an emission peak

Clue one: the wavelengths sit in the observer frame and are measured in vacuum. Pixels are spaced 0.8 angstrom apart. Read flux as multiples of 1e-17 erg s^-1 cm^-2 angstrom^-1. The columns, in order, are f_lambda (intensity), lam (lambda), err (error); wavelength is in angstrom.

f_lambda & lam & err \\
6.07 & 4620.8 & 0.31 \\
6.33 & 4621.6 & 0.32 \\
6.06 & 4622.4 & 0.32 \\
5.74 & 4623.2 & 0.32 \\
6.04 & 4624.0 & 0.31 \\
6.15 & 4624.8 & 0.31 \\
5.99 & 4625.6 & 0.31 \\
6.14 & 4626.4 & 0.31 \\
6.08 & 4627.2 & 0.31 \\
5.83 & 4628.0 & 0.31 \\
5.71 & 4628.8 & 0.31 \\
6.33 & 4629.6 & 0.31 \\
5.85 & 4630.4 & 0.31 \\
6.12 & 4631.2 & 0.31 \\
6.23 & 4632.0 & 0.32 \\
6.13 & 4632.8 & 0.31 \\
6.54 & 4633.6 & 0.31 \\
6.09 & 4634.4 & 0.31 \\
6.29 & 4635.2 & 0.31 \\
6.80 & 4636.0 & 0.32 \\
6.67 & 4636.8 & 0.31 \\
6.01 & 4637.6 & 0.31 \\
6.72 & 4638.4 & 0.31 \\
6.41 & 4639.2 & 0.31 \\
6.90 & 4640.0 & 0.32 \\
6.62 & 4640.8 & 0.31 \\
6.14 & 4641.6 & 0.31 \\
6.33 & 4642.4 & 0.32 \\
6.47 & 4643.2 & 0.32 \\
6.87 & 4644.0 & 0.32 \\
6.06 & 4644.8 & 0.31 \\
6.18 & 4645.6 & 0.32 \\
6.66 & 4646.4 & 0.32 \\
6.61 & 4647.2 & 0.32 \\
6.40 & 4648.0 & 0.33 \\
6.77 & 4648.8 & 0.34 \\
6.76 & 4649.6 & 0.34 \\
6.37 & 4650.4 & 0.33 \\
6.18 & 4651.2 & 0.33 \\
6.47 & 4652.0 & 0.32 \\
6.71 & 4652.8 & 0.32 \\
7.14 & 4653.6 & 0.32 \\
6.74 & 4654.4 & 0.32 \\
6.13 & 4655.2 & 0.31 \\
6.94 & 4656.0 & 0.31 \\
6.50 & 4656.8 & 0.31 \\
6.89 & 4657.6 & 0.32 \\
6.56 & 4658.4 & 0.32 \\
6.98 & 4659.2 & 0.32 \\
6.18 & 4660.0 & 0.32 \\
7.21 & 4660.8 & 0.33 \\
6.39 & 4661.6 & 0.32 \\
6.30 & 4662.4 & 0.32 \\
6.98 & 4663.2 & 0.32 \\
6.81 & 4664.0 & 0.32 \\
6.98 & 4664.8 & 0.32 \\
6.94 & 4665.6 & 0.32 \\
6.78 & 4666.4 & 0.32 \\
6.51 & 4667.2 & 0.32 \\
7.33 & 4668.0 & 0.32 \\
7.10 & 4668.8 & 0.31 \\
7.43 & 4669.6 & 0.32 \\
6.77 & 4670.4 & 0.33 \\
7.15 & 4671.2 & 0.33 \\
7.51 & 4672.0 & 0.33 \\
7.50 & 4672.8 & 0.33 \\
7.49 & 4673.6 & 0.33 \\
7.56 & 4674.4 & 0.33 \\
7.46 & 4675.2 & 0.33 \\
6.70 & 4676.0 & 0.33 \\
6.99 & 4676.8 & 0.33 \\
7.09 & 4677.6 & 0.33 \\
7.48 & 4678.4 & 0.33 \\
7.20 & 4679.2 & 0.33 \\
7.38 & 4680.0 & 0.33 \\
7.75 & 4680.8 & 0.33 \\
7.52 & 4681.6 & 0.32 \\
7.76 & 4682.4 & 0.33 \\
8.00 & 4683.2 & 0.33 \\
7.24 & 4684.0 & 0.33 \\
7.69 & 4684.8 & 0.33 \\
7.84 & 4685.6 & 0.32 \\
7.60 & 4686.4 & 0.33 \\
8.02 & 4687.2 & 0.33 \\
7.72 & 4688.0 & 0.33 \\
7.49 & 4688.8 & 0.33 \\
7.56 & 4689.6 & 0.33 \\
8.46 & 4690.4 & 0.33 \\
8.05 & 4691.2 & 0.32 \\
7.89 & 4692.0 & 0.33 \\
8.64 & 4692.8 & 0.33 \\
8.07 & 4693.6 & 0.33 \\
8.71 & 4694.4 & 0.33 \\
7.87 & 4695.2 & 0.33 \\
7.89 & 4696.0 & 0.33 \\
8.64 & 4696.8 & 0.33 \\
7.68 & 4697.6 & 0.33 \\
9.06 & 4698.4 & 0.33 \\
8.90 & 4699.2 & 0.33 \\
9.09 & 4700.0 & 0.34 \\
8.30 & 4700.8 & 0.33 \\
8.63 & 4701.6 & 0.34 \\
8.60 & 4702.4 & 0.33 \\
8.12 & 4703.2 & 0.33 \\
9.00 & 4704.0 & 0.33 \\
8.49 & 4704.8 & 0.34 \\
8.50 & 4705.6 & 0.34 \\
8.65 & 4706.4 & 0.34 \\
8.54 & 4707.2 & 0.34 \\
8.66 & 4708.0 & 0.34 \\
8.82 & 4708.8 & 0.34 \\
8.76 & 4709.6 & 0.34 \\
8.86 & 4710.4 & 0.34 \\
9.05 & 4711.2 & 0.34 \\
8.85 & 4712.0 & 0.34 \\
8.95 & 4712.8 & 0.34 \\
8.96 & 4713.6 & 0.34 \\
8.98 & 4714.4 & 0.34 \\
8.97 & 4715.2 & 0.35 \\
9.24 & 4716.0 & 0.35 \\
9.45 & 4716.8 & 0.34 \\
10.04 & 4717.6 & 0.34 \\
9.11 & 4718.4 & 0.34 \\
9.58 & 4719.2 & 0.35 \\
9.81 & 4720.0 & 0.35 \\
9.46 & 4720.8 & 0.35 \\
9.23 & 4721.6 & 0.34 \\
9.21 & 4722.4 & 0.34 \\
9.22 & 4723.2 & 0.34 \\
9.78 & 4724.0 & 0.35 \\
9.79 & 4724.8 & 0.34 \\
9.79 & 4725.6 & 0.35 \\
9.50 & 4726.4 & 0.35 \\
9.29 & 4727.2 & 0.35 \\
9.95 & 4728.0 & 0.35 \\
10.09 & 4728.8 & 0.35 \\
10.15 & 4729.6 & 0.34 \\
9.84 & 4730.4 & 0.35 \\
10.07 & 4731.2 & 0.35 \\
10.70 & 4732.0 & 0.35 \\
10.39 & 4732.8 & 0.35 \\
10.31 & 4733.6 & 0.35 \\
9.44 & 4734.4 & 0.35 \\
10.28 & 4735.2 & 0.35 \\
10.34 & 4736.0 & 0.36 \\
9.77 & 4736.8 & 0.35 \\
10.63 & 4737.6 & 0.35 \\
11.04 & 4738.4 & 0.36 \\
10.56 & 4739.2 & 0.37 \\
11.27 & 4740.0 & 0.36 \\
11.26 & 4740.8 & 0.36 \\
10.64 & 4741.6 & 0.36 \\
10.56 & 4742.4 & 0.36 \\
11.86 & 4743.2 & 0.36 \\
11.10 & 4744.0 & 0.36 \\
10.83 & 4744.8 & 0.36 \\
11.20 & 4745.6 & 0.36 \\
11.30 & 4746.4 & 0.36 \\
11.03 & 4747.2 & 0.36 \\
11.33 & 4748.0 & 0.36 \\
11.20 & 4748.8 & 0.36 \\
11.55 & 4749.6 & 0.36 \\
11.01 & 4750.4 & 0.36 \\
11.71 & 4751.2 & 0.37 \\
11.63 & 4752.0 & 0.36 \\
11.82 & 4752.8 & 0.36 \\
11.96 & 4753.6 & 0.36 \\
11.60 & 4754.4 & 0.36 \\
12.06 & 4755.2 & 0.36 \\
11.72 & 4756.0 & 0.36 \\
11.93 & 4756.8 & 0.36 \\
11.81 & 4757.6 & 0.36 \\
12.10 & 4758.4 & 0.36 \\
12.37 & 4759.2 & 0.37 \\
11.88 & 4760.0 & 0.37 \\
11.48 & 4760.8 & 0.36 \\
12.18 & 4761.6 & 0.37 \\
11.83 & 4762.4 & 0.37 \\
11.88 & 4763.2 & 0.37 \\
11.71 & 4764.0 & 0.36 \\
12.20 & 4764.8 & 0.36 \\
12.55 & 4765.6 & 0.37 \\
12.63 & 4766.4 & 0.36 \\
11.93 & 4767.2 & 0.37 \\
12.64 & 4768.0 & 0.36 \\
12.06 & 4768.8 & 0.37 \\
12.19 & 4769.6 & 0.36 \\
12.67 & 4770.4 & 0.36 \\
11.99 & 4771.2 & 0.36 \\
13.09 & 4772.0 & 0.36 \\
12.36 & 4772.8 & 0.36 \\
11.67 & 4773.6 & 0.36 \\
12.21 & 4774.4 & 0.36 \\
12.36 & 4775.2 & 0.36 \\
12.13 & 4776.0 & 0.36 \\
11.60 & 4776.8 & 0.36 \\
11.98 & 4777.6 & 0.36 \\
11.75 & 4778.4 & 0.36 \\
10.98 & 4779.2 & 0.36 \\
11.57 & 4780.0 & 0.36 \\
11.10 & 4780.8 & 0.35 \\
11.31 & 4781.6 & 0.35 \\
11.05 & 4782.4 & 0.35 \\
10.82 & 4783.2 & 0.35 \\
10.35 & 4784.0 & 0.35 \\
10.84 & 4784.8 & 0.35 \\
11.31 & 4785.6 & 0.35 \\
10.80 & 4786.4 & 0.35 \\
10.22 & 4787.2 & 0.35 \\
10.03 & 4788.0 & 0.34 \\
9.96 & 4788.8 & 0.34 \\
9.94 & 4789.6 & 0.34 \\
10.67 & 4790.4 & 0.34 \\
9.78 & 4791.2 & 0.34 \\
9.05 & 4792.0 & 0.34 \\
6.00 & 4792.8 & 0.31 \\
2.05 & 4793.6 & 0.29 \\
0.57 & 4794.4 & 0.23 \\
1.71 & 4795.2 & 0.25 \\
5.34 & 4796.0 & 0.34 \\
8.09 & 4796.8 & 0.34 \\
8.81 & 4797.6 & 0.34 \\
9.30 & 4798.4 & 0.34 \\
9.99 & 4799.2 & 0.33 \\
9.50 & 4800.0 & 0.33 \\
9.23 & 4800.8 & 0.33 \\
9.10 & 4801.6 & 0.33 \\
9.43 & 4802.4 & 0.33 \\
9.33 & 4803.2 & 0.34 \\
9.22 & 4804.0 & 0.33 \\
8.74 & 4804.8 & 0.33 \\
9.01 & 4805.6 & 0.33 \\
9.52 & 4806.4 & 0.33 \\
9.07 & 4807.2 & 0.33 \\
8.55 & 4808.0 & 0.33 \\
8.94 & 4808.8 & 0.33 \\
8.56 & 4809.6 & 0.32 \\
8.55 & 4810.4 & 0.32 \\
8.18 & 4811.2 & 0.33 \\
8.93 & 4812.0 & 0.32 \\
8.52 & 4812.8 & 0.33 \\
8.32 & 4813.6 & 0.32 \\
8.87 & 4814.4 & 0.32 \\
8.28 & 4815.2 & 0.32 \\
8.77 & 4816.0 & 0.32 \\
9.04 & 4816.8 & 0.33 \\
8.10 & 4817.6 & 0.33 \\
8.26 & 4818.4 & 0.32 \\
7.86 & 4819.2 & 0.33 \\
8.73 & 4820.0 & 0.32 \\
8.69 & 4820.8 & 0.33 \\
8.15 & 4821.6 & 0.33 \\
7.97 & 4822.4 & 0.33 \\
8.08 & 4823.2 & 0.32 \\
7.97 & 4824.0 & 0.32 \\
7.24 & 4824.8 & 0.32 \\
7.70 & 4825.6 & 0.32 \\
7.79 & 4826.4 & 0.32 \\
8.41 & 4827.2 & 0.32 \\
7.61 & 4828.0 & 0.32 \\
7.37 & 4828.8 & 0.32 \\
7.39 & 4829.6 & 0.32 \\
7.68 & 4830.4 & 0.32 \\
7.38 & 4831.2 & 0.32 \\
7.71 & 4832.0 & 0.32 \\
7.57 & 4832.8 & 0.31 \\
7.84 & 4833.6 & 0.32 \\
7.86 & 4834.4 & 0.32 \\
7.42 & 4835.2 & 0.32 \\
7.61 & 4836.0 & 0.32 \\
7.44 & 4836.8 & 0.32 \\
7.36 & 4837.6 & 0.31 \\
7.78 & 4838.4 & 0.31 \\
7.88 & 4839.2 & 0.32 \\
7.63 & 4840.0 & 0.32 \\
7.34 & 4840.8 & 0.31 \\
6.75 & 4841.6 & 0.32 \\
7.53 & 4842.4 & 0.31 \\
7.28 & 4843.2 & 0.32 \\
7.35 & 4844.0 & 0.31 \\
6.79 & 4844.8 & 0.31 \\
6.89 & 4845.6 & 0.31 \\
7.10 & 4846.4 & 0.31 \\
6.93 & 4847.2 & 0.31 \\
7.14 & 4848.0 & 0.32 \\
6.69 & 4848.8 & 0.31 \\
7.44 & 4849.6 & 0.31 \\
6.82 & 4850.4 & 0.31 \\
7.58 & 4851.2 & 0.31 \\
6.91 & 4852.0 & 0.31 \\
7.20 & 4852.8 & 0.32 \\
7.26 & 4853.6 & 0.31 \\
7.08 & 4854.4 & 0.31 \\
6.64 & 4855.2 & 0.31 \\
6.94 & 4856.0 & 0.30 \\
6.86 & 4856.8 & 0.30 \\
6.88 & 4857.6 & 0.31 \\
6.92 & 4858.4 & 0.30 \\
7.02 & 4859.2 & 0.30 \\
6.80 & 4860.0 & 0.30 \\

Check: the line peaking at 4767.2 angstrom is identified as C IV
